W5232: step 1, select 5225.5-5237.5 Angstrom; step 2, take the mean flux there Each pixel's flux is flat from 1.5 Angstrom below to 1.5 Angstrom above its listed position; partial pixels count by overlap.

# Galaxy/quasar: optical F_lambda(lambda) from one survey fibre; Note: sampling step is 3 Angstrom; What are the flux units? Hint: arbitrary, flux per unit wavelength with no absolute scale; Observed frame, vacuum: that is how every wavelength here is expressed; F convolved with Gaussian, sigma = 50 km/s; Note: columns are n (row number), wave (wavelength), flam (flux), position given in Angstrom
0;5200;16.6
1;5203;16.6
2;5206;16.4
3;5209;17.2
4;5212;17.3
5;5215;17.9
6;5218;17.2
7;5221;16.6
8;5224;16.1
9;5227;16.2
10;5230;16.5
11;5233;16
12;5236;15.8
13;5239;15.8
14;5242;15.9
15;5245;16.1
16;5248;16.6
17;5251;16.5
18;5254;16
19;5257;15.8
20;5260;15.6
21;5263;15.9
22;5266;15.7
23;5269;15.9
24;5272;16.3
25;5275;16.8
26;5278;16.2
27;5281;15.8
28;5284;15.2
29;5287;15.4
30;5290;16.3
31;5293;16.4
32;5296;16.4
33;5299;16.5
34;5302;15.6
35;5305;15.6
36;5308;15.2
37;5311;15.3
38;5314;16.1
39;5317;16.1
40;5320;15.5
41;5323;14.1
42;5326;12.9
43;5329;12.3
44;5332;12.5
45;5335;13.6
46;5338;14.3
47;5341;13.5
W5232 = 16.1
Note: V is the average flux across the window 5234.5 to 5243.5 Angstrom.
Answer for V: 15.8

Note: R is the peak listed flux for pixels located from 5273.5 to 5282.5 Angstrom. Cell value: 16.8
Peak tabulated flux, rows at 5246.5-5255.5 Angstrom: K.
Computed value 16.6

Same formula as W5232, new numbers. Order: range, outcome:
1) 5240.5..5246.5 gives 16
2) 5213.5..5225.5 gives 16.9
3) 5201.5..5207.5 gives 16.5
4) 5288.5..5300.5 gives 16.4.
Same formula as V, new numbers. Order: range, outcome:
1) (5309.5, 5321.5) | 15.8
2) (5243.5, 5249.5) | 16.4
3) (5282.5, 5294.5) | 15.8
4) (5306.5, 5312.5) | 15.2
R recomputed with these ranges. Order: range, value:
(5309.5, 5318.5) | 16.1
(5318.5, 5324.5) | 15.5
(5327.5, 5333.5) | 12.5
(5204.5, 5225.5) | 17.9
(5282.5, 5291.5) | 16.3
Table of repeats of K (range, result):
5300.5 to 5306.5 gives 15.6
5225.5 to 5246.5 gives 16.5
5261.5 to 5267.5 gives 15.9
